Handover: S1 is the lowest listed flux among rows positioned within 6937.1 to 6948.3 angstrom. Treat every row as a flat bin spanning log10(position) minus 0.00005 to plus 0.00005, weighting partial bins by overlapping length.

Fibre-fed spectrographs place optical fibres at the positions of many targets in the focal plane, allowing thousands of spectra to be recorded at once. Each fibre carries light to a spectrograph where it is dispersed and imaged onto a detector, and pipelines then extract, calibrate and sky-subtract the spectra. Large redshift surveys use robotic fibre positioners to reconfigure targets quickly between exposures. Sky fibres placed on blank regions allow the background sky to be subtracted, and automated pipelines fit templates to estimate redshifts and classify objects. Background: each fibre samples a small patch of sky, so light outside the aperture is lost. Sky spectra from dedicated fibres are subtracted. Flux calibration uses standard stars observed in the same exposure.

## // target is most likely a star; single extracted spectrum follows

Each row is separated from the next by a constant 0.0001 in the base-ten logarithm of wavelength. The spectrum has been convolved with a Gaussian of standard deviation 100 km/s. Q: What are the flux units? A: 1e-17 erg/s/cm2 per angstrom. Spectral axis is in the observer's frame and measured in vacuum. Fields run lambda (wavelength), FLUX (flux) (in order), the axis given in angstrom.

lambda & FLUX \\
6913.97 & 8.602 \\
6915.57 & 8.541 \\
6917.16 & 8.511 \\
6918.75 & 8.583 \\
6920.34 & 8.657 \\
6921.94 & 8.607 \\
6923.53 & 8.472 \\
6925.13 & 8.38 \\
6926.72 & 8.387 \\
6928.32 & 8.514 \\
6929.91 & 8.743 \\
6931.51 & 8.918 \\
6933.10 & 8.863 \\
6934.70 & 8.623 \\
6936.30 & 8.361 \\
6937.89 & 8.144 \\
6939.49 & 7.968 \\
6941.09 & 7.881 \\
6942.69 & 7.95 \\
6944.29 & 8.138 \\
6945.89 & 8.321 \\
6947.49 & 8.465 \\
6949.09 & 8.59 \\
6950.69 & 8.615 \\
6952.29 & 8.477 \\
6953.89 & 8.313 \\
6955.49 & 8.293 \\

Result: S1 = 7.881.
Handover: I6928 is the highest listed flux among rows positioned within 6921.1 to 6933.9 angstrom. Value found 8.918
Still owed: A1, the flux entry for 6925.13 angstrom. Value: 8.38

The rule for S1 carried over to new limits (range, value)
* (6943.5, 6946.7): 8.138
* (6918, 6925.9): 8.38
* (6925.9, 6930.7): 8.387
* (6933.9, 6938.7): 8.144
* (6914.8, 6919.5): 8.511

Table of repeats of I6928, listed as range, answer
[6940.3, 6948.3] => 8.465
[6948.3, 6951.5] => 8.615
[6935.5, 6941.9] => 8.361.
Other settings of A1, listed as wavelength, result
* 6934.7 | 8.623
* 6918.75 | 8.583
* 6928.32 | 8.514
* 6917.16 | 8.511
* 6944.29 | 8.138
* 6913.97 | 8.602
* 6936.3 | 8.361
